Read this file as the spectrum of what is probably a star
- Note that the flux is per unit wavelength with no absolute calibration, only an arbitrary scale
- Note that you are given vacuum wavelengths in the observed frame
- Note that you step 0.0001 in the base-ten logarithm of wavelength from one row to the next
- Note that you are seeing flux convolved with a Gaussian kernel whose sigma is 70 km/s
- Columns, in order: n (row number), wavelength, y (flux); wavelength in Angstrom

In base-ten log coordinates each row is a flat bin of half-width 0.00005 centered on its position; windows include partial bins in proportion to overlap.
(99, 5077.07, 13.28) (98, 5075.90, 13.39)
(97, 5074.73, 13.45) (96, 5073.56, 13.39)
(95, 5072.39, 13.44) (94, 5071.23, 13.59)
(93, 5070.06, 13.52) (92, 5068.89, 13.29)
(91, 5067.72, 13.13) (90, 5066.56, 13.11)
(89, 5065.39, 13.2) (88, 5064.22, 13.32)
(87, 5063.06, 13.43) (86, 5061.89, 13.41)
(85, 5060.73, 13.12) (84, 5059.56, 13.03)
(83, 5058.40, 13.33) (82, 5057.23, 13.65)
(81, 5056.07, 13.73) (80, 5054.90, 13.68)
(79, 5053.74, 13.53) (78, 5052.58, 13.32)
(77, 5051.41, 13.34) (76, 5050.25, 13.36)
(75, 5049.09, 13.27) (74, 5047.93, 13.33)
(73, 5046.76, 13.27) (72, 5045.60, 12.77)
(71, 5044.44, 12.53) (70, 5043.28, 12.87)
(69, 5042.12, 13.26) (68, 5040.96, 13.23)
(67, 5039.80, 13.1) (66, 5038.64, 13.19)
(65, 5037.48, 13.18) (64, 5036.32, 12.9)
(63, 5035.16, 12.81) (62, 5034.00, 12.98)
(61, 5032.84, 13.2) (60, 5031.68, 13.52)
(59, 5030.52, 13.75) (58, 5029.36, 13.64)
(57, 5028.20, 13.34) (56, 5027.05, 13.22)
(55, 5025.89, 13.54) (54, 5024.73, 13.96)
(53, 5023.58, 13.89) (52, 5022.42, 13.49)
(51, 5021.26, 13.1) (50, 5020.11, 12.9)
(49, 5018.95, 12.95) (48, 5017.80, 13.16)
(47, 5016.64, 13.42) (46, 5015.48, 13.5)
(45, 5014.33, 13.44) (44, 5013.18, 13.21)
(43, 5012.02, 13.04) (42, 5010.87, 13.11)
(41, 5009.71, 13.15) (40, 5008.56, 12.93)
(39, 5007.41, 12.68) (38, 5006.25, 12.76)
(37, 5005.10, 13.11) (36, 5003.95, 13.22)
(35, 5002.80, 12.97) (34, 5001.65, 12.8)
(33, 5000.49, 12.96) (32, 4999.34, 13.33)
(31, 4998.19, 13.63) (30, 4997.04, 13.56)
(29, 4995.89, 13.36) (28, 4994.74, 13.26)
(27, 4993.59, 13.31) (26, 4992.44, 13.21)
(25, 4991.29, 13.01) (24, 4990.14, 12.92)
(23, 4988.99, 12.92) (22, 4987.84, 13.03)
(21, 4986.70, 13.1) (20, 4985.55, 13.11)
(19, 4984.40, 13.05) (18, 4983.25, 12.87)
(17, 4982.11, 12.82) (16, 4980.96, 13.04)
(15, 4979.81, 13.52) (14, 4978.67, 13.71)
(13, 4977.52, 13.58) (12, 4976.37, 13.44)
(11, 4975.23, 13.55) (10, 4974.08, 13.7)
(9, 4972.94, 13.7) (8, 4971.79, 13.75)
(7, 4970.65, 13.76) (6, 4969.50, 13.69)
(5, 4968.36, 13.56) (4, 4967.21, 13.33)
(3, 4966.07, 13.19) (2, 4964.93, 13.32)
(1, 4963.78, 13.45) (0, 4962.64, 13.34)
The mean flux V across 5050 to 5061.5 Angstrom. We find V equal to 13.4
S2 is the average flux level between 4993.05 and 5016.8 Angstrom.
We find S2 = 13.2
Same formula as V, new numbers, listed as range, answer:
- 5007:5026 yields 13.3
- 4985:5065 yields 13.2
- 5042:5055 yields 13.2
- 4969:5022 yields 13.2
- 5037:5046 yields 13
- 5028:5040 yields 13.2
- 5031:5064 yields 13.2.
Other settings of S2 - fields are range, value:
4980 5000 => 13.2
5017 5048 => 13.2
